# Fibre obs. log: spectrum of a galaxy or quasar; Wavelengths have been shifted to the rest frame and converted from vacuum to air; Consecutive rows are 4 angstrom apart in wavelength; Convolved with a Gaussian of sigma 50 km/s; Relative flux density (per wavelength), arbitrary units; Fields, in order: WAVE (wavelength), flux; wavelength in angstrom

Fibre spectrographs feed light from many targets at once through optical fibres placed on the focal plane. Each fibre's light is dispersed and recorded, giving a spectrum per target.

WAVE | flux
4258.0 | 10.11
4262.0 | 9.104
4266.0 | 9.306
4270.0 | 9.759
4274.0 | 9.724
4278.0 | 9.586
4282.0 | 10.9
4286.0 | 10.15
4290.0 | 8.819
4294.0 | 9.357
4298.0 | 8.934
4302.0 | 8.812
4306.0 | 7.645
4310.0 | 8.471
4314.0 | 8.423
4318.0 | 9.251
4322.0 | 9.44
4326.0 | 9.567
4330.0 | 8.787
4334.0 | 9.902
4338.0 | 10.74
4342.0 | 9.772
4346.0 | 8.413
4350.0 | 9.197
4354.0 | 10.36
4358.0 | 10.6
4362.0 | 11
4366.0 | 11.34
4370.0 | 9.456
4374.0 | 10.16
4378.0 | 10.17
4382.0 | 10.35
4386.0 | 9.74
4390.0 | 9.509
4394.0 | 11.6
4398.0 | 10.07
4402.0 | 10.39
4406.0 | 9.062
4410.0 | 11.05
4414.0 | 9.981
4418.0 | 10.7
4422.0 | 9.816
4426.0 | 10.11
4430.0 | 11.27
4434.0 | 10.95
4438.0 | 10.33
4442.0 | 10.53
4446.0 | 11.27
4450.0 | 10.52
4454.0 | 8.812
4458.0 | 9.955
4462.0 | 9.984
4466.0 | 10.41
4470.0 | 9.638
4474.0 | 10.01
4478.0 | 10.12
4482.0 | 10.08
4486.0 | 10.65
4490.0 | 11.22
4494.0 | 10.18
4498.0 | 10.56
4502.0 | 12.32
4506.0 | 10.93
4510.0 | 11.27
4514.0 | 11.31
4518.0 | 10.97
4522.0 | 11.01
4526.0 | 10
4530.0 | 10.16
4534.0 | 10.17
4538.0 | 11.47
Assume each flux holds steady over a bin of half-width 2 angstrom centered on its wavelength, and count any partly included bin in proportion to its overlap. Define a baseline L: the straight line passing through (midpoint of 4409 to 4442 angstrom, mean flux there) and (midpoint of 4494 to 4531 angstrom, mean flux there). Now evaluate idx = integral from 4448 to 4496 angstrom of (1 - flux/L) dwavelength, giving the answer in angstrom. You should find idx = 2.7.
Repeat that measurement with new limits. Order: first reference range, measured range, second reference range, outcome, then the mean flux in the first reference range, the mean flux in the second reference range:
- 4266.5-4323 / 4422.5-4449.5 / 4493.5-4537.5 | -1.1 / 9.23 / 10.9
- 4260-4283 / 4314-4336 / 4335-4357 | 1.0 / 9.68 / 9.75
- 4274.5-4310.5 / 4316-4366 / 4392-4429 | -0.6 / 9.24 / 10.3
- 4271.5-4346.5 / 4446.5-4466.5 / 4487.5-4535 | 0.8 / 9.32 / 10.9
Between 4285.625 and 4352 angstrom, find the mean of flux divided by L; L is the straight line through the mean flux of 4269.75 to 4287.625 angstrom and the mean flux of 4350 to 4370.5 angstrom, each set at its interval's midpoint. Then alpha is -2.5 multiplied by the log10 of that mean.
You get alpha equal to 0.13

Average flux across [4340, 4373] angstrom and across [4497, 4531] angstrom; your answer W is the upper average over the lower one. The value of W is 1.10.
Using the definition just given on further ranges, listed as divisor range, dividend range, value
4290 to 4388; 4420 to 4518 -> 1.10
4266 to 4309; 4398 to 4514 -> 1.12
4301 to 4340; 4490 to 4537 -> 1.19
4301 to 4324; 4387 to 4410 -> 1.18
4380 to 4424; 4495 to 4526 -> 1.09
